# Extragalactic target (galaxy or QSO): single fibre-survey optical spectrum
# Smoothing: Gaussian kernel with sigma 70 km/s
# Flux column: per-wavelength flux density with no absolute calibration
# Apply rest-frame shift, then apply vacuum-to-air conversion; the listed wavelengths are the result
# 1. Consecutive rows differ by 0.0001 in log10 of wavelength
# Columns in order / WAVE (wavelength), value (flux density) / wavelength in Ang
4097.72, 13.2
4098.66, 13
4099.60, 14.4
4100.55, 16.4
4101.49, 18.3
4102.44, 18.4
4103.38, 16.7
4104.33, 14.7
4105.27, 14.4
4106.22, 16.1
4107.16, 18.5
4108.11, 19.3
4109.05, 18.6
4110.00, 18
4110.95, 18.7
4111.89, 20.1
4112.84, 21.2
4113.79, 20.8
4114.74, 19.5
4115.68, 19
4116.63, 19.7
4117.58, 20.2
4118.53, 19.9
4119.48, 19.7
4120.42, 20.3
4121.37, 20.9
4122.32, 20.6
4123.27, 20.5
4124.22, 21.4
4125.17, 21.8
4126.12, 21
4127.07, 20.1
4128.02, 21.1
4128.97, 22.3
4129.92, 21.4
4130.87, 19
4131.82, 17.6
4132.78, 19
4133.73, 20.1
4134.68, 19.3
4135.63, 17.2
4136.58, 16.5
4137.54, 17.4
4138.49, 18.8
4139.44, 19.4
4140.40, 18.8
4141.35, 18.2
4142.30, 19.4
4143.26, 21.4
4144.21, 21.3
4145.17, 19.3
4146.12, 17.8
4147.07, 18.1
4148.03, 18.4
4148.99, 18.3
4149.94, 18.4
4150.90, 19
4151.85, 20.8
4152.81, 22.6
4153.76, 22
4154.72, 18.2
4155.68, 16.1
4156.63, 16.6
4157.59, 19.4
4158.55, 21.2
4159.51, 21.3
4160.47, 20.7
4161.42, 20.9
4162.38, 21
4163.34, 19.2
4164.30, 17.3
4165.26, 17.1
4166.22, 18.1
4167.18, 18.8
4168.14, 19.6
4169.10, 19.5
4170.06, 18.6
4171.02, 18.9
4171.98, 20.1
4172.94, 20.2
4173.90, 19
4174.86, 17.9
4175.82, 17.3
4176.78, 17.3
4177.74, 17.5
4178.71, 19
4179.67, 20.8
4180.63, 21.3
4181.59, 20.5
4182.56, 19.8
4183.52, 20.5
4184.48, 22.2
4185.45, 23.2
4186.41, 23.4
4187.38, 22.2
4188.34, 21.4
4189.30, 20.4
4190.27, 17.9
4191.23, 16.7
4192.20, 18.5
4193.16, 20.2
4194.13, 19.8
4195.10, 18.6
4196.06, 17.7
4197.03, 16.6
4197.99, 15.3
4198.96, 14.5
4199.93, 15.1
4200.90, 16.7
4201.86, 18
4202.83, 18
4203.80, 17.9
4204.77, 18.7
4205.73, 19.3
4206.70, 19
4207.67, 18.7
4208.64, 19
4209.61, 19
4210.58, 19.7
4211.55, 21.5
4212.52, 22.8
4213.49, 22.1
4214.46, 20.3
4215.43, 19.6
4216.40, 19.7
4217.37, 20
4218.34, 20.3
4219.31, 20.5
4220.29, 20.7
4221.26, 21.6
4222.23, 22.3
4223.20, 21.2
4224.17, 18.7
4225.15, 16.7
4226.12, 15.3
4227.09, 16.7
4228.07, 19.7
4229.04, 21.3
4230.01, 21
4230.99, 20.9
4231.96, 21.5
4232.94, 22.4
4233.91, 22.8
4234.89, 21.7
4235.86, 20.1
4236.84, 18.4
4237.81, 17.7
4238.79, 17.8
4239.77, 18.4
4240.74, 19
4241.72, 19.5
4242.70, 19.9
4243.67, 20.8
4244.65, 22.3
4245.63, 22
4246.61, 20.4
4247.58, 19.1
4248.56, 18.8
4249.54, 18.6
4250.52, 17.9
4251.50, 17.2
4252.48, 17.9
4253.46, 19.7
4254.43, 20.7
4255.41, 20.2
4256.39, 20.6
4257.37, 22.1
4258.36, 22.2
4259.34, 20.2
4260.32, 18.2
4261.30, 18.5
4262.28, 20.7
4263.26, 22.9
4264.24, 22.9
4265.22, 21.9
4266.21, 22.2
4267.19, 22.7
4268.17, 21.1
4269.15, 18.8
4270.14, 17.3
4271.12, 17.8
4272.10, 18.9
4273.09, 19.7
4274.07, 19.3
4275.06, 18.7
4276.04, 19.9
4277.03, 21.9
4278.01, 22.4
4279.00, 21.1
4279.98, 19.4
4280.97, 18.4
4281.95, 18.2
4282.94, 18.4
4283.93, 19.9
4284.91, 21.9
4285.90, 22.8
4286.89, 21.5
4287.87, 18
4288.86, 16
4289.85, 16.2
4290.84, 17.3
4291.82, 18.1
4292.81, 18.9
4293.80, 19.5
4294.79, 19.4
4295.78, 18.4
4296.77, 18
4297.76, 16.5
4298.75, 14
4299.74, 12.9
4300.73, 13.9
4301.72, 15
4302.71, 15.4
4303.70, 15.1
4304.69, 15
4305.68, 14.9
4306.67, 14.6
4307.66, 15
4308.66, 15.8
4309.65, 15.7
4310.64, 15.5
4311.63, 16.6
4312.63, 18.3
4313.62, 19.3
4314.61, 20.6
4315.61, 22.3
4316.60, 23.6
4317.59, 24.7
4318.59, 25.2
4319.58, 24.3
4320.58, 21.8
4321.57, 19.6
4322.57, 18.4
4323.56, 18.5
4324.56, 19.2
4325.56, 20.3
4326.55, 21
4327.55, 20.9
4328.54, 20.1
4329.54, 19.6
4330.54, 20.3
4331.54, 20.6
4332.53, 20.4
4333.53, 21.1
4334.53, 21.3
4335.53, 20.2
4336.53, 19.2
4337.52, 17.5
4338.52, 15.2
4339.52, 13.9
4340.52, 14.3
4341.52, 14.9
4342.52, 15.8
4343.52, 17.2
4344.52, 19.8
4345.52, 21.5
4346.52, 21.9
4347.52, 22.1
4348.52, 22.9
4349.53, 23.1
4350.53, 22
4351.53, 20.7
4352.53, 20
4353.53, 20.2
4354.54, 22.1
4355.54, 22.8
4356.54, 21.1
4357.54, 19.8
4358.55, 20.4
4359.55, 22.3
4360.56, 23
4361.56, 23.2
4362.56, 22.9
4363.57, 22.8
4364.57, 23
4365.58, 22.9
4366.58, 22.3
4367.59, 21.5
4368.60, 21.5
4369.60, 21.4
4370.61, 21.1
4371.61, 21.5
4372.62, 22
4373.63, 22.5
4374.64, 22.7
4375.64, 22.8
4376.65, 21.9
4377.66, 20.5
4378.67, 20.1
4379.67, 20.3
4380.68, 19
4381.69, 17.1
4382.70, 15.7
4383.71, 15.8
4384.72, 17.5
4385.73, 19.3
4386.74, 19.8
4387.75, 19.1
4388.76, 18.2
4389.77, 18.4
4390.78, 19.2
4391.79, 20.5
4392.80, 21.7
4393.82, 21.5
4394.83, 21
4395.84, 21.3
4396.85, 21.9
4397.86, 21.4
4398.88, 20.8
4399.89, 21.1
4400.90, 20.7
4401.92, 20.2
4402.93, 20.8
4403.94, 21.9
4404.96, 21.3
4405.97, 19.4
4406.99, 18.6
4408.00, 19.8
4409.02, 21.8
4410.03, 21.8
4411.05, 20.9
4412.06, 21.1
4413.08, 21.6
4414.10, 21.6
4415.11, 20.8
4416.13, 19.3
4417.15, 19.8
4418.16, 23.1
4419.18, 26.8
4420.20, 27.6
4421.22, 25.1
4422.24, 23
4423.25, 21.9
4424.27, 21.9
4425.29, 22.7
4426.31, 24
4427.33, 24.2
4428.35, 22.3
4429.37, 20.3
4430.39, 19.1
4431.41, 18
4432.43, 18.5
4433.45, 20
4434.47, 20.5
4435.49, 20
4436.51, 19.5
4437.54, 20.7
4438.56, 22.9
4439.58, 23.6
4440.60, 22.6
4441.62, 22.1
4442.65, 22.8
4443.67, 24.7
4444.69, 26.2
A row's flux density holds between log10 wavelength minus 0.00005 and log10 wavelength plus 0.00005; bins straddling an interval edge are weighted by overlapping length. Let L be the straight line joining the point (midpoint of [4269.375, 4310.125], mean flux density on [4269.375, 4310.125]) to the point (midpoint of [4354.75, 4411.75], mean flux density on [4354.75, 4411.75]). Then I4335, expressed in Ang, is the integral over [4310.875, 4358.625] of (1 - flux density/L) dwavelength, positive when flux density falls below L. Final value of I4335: -2.1 Ang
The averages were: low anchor 17.8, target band 20.1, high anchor 20.8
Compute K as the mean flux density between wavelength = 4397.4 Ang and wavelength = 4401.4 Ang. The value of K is 21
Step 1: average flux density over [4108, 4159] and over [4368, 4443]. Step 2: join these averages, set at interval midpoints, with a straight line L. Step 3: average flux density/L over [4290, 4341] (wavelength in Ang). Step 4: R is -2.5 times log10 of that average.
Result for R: 0.12 mag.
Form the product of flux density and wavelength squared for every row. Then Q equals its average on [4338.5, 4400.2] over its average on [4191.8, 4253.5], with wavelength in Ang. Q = 1.13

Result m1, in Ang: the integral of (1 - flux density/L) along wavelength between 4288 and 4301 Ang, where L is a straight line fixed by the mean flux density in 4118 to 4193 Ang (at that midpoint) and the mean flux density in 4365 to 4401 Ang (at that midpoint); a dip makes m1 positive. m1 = 2.1 Ang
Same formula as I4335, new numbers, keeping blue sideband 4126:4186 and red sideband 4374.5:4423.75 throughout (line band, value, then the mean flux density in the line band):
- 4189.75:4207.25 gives 1.7 Ang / 17.7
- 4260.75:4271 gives -0.4 Ang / 20.8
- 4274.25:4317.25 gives 4.6 Ang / 18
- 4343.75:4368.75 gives -1.5 Ang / 21.8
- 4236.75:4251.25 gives 0.4 Ang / 19.4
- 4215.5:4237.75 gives -0.3 Ang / 20.1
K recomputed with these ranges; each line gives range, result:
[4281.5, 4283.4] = 18.3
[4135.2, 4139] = 17.5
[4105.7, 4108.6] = 17.9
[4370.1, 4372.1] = 21.3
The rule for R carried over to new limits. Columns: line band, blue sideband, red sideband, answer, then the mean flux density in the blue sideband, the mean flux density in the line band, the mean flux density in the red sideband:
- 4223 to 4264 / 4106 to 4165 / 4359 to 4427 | 0.02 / 19.5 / 19.8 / 21.2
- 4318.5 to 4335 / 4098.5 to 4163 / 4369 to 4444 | -0.01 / 19.2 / 20.6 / 21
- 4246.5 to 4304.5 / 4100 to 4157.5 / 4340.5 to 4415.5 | 0.06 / 19.1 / 19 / 20.7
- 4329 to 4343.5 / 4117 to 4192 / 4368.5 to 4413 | 0.12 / 19.6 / 18.1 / 20.4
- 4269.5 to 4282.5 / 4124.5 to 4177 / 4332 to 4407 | 0.03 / 19.3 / 19.4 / 20.4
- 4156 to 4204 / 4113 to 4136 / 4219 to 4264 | 0.05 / 20.1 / 19.1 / 19.9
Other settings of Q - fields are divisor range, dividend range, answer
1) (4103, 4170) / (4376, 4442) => 1.23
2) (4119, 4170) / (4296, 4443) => 1.15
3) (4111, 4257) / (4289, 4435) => 1.12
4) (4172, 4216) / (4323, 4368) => 1.14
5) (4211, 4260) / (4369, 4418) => 1.10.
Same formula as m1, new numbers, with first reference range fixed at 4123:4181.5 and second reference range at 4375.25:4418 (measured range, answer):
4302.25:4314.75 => 2.3 Ang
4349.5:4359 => -0.5 Ang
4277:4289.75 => 0.0 Ang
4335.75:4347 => 1.4 Ang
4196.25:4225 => 0.6 Ang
